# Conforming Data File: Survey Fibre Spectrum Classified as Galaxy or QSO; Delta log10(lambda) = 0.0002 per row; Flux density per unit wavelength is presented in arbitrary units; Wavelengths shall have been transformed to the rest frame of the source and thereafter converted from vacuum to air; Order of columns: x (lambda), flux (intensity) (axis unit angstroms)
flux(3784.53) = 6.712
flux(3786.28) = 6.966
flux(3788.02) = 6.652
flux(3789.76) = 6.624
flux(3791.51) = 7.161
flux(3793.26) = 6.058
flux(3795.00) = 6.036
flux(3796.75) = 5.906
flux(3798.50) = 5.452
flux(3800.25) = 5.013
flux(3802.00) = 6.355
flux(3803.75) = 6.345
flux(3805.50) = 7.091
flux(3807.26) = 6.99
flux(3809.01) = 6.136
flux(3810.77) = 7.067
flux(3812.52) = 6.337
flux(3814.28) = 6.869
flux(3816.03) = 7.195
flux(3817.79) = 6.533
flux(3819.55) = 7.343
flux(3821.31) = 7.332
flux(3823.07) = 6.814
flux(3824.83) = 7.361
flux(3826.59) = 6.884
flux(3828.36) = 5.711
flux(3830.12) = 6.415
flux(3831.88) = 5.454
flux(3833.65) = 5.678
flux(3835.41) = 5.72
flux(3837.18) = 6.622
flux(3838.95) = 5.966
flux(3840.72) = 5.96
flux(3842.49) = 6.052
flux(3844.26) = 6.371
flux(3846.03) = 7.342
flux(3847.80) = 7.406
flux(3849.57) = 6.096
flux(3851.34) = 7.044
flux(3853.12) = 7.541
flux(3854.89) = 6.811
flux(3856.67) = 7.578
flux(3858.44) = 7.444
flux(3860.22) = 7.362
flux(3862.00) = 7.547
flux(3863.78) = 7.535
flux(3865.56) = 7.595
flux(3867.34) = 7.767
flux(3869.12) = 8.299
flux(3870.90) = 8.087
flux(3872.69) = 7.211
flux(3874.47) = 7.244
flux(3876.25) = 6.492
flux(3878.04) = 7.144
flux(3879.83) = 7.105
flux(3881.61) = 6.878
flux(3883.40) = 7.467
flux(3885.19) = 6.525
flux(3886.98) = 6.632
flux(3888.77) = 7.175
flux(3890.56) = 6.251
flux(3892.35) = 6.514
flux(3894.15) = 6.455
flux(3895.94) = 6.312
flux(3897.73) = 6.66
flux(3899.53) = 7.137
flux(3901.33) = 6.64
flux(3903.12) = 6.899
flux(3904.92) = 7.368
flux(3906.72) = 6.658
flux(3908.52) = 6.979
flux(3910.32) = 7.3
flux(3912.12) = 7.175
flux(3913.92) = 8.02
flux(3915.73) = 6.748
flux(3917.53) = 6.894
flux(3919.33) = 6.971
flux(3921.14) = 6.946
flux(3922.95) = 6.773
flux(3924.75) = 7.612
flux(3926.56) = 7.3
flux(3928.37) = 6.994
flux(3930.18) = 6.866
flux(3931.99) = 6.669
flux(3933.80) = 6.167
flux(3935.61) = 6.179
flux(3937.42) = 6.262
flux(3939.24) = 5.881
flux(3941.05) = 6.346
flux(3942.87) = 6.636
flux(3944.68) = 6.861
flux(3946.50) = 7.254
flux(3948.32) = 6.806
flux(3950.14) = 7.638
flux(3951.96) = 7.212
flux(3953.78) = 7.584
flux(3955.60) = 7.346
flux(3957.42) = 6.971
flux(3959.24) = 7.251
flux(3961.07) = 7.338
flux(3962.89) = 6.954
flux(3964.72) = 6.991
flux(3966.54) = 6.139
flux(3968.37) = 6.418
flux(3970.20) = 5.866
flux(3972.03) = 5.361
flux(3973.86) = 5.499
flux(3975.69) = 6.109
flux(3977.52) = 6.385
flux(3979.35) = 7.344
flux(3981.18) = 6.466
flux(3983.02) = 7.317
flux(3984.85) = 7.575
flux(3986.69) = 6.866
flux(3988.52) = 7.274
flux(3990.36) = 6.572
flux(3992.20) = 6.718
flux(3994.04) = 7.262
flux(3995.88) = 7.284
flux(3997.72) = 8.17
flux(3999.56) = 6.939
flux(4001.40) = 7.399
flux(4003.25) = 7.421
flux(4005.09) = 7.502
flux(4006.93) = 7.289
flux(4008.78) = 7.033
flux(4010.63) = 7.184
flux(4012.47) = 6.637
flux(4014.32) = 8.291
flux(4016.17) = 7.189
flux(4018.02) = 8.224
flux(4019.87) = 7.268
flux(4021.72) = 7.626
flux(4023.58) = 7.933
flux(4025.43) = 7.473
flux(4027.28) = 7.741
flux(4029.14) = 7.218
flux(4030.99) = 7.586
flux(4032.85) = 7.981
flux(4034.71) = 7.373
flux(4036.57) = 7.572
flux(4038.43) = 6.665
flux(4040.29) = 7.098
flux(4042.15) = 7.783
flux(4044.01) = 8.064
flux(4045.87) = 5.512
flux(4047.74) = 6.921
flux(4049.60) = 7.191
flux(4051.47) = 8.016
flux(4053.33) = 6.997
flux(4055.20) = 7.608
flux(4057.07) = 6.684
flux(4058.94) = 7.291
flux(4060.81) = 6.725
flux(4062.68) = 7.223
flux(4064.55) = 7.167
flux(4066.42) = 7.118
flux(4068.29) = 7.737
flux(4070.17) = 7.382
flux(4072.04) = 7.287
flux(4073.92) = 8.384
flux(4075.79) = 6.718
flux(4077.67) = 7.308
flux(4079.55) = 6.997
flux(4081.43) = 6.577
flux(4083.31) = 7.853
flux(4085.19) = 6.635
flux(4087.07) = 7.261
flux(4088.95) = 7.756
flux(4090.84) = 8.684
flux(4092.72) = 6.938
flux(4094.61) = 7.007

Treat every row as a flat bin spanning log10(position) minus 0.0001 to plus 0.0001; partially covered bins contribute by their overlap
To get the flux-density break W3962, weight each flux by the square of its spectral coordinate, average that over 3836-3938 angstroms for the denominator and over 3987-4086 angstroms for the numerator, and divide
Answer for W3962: 1.1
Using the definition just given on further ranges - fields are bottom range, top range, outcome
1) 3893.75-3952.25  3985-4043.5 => 1.13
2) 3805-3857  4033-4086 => 1.22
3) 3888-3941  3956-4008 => 1.05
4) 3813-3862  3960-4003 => 1.09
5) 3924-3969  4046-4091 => 1.12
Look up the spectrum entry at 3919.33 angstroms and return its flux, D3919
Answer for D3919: 6.971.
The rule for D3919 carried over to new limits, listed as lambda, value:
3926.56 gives 7.3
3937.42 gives 6.262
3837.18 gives 6.622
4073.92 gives 8.384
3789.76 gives 6.624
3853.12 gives 7.541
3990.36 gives 6.572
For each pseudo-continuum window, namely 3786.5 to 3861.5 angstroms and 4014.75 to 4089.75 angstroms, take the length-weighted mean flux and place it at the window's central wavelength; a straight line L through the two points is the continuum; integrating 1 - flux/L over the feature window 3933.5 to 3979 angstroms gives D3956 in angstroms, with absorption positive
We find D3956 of 2.5 angstroms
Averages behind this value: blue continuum 6.58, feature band 6.63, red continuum 7.33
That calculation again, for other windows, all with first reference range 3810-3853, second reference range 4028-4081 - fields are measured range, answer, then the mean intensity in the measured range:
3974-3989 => 0.4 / 6.84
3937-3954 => 0.2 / 6.83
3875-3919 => -0.7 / 6.9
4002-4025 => -1.0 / 7.46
